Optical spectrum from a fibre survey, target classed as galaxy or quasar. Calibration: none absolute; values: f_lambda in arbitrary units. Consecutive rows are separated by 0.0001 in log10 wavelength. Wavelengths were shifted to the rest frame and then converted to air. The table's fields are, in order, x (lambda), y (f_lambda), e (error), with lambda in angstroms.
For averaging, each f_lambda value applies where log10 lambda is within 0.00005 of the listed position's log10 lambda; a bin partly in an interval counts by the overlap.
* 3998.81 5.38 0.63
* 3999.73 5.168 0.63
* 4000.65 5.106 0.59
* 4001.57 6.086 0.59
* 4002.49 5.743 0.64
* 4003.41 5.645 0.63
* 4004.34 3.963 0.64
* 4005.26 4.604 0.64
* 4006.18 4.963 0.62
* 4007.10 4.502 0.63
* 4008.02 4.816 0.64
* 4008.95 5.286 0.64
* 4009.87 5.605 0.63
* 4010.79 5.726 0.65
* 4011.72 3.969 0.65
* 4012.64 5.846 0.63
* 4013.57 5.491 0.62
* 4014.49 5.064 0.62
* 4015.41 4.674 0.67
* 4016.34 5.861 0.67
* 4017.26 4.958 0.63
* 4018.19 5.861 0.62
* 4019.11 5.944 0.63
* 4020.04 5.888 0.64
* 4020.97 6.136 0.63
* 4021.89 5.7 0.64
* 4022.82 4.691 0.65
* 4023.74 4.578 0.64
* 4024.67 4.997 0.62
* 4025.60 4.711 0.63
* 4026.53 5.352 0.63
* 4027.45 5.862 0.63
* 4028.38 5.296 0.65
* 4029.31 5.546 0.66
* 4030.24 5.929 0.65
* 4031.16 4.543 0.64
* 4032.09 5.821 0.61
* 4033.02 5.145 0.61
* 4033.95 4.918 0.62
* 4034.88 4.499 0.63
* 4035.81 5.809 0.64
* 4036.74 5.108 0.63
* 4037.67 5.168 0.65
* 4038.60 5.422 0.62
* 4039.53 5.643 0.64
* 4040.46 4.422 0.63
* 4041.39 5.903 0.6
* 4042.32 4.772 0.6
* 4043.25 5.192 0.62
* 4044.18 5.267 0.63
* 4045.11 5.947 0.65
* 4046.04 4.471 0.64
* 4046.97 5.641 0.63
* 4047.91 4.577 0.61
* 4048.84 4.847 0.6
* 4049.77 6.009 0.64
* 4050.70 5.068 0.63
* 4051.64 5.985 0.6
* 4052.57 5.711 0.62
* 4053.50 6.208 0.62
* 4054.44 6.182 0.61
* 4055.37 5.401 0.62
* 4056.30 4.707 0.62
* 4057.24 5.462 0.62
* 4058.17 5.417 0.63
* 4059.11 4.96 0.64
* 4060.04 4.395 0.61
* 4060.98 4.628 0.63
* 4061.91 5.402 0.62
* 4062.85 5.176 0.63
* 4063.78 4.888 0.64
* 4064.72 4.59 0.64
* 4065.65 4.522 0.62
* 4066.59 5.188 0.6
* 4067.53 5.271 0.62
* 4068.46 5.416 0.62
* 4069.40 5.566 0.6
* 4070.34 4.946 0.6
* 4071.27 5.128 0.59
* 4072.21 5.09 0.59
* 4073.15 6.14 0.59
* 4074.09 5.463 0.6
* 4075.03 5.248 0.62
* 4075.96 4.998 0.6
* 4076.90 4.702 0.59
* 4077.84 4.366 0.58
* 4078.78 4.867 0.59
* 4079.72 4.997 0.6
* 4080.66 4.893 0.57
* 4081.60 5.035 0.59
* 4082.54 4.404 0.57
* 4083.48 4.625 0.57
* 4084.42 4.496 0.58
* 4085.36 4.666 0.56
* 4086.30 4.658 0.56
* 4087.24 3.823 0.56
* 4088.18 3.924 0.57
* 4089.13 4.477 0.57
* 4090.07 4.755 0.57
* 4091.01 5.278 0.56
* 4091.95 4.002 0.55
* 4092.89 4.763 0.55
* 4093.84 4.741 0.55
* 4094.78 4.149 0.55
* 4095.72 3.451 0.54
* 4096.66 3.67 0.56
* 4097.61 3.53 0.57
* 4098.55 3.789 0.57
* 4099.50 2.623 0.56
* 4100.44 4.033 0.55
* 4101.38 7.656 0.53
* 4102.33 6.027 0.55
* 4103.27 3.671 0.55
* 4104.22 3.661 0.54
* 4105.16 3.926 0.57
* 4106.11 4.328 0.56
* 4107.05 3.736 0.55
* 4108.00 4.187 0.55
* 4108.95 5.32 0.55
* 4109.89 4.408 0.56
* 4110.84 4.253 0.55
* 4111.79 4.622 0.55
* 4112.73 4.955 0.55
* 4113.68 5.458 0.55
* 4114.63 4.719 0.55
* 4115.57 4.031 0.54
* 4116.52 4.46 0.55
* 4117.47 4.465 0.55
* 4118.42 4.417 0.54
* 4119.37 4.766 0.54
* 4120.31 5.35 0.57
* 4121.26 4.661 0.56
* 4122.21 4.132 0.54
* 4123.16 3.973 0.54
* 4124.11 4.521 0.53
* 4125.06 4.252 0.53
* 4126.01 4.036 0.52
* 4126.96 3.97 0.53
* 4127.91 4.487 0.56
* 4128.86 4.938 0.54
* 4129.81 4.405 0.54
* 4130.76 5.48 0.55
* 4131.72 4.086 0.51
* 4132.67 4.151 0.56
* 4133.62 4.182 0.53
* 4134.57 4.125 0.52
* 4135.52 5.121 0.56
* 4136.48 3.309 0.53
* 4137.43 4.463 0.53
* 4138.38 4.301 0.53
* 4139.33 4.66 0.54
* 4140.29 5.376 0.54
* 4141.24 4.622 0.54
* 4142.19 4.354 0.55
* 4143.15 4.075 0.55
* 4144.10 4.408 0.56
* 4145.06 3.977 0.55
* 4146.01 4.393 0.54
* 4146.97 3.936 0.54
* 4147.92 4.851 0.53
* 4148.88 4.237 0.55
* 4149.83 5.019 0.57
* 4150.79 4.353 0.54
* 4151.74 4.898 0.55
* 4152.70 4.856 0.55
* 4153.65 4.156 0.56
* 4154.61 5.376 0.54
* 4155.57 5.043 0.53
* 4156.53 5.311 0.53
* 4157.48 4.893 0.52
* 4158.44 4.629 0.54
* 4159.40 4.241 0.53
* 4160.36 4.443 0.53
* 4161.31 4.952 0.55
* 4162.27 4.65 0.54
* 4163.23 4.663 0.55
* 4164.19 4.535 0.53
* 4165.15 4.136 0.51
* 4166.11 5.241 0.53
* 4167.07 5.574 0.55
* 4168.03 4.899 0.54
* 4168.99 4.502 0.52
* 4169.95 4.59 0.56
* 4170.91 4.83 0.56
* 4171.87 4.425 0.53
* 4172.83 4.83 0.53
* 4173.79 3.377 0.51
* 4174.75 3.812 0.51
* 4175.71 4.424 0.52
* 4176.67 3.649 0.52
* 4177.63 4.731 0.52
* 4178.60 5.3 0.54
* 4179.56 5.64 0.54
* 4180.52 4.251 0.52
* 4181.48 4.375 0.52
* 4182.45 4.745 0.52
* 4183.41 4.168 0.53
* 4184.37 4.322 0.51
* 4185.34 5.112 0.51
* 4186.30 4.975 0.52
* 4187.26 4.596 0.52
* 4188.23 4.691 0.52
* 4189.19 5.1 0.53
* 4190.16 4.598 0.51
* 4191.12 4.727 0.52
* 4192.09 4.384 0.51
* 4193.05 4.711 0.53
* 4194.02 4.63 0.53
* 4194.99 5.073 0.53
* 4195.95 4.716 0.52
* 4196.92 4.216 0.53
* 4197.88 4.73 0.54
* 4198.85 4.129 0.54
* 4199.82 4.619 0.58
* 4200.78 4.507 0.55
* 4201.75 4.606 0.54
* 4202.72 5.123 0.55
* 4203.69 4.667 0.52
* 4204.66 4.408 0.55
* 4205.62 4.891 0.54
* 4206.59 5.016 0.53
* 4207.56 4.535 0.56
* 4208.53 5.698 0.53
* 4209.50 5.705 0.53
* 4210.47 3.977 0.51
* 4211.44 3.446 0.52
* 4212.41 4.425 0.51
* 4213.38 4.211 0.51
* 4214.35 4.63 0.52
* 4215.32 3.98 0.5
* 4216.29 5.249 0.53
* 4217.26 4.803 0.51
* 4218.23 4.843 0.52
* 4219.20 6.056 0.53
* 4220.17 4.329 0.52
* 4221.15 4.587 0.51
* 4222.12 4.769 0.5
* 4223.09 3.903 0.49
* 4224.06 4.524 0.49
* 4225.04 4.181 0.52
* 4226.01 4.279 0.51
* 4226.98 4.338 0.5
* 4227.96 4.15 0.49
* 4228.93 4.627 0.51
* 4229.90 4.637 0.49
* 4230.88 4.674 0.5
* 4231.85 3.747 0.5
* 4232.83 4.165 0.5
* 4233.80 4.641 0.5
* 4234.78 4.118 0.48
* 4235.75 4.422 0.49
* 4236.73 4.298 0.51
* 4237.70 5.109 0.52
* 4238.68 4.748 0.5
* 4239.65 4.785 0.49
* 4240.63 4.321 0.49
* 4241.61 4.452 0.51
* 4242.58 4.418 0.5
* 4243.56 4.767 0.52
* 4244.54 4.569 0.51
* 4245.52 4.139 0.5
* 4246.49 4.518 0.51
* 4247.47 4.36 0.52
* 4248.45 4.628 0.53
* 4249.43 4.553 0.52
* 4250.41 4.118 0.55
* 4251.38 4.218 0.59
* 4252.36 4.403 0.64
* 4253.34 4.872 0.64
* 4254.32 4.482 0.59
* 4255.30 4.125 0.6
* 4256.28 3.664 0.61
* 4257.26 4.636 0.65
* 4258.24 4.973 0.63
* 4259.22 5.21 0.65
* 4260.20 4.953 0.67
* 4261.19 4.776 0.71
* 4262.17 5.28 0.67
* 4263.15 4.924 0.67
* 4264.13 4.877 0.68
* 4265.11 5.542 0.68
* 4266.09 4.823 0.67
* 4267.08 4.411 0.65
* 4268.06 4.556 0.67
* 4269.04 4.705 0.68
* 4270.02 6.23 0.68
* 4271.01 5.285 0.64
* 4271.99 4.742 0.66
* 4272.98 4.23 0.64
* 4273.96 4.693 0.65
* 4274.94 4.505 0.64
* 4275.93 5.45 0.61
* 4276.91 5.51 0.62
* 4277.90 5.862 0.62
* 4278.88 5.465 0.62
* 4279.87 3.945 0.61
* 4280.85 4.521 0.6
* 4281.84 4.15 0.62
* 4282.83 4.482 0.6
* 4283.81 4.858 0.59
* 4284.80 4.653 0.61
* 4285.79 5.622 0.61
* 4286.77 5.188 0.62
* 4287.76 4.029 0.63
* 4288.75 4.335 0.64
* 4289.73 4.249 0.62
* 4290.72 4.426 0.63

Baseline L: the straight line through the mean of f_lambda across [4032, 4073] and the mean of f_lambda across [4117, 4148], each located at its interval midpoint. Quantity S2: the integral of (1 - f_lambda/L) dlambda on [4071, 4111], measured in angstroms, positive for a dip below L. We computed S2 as 2.4 angstroms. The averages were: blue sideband 5.23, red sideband 4.43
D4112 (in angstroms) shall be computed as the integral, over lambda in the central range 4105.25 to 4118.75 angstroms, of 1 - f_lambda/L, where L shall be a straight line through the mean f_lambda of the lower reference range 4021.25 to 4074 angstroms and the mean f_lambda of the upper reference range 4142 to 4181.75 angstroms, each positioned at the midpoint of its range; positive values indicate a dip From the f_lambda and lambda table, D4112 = 1.0 angstroms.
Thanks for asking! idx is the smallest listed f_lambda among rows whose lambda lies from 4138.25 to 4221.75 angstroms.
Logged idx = 3.377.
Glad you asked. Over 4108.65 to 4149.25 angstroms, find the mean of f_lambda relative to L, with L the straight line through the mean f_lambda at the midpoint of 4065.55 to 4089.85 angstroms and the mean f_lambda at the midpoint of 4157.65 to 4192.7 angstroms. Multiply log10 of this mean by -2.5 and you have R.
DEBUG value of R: 0.06 mag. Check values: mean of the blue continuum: 4.88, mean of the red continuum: 4.62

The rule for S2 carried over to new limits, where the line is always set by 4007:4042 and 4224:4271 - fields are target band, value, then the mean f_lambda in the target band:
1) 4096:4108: 2.0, 4.21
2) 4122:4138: 2.0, 4.33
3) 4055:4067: 0.5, 4.98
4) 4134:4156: 1.8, 4.52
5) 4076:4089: 1.3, 4.58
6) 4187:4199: 0.3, 4.65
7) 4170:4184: 1.0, 4.47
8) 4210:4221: 0.3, 4.54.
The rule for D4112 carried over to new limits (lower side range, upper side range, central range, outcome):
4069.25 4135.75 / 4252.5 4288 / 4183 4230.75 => 1.1 angstroms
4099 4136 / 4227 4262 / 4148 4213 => -2.3 angstroms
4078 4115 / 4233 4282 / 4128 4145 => 0.3 angstroms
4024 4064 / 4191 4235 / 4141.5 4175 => 1.4 angstroms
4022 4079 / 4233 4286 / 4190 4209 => 0.6 angstroms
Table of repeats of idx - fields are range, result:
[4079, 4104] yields 2.623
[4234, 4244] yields 4.118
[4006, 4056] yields 3.969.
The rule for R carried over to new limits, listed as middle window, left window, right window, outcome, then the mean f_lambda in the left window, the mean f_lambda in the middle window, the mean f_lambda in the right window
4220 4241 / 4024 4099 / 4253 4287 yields 0.11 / 5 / 4.43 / 4.86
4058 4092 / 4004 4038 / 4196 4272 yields 0.04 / 5.22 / 4.88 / 4.62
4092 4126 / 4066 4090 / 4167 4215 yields 0.10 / 4.89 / 4.41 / 4.62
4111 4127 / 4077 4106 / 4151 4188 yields 0.00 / 4.43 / 4.53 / 4.66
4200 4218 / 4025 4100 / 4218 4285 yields 0.01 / 4.97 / 4.66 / 4.65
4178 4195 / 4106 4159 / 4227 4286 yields -0.03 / 4.53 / 4.73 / 4.67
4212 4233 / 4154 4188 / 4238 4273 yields 0.04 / 4.66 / 4.51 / 4.68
